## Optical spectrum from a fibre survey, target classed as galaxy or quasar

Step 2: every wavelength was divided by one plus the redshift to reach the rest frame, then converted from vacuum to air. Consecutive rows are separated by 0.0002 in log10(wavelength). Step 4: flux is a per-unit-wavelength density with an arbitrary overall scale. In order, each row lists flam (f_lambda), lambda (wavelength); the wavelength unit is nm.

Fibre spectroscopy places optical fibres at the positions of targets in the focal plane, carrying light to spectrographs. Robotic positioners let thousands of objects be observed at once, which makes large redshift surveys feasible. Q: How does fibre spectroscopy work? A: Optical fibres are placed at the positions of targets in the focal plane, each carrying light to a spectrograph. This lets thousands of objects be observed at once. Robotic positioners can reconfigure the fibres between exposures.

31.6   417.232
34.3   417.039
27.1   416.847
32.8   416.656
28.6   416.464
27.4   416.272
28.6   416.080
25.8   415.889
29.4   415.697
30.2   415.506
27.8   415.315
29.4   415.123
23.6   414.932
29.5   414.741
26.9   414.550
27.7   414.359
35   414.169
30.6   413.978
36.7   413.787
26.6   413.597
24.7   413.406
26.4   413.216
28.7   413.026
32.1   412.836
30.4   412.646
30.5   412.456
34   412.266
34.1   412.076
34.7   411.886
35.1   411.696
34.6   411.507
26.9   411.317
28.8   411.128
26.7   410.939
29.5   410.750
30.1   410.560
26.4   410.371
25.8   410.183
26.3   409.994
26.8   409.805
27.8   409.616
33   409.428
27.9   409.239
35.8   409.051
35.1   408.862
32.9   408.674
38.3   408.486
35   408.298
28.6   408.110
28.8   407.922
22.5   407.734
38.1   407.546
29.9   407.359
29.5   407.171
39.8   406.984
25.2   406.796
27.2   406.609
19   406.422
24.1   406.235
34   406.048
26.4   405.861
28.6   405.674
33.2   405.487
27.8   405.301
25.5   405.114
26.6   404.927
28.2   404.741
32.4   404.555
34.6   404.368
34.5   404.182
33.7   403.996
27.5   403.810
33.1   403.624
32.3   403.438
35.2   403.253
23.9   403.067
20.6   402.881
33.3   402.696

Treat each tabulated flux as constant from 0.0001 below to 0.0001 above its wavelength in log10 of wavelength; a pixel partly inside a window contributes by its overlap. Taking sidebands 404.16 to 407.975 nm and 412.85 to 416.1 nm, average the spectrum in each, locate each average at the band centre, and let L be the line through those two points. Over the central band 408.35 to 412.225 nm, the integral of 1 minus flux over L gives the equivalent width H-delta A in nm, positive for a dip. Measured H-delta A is -0.26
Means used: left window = 29.2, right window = 28.8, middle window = 30.9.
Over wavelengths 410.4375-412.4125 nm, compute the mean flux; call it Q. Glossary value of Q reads 31.3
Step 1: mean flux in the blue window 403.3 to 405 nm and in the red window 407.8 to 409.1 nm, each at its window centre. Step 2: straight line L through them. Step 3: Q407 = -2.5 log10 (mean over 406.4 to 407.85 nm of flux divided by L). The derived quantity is 0.12 mag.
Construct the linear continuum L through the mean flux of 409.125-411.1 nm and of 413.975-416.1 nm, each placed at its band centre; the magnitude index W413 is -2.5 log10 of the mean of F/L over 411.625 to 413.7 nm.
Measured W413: -0.08 mag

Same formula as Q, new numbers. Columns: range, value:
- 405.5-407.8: 28.9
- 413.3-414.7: 29.7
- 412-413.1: 31.6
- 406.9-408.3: 31.2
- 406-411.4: 29.6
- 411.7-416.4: 29.7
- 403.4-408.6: 30.1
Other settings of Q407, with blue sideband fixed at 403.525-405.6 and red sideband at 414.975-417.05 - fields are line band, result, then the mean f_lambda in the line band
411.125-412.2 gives -0.111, 32.7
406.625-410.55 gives -0.021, 30.6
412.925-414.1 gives 0.006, 29.1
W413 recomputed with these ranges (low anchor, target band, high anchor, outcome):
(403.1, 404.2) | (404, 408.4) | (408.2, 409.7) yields 0.11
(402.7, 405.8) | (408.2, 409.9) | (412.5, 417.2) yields -0.10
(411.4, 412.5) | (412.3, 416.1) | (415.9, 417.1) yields 0.09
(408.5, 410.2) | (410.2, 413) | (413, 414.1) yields -0.03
